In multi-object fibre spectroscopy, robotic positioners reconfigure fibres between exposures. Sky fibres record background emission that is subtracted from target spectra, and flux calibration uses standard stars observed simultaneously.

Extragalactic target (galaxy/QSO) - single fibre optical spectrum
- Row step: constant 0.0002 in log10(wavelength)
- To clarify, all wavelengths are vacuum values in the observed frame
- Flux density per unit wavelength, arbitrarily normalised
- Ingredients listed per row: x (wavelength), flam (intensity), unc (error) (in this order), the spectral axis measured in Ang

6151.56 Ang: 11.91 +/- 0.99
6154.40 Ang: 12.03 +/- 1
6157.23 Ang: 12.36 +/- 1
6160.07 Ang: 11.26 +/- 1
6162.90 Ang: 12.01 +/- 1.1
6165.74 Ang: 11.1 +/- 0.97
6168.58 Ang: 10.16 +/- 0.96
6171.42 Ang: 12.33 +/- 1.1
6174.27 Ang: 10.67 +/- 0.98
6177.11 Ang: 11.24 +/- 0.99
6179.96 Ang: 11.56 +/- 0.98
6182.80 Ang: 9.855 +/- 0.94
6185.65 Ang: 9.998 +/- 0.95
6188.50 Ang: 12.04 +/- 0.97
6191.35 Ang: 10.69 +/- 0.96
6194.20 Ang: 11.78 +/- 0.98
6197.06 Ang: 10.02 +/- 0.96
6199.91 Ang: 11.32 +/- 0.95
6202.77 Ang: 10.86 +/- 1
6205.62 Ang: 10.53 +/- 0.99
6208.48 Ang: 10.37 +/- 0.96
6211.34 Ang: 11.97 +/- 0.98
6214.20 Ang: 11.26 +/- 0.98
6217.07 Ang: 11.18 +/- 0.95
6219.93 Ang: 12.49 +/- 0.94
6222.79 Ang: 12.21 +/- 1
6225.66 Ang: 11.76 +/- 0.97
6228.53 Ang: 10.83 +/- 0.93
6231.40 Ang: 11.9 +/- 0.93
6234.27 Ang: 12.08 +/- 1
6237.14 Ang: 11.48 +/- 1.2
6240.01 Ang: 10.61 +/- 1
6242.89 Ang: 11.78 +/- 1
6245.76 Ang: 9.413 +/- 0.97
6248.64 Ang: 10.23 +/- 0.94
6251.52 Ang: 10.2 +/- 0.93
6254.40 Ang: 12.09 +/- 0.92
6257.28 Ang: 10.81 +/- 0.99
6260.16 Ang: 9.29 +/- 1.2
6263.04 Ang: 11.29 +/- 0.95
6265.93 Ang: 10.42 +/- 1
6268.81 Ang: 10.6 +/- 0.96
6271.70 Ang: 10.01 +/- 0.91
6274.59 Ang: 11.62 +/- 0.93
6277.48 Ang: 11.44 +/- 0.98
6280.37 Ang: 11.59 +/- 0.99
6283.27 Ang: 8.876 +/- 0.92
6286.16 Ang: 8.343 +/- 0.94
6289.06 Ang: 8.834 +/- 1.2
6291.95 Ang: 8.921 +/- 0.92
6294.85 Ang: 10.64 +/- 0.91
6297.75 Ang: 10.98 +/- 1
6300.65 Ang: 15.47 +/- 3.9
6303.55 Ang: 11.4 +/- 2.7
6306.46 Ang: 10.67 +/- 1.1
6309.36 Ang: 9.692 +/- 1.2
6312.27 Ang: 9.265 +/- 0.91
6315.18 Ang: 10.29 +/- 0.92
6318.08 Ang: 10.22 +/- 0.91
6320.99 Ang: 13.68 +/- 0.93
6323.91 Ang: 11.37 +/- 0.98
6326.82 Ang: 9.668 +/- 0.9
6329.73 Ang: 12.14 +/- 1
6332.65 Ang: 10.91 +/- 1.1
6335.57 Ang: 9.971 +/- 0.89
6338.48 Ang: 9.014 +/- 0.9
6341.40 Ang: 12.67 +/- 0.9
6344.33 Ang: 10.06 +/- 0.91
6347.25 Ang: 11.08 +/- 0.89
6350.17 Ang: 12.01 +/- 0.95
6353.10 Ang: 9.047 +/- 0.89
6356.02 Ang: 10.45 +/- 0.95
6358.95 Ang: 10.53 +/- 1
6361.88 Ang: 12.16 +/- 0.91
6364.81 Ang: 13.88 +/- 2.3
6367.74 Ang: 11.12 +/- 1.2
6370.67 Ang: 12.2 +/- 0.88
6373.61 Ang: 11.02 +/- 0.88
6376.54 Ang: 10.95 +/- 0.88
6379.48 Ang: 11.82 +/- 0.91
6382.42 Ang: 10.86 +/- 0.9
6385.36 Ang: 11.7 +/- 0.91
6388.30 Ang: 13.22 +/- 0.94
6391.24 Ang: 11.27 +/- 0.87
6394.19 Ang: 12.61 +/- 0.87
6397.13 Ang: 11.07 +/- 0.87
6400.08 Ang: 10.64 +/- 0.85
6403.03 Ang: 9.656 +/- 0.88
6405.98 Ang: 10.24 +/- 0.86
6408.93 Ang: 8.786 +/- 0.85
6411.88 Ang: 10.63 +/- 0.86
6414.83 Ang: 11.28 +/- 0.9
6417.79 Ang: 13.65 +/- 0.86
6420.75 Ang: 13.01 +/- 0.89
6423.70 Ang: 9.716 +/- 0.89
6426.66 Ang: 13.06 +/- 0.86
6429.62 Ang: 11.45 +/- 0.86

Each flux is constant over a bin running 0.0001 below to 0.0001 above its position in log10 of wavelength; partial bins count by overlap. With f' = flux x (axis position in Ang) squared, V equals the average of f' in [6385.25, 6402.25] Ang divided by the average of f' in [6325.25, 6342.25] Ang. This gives 1.1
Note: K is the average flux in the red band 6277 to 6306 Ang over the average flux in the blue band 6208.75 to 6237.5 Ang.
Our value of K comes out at 0.91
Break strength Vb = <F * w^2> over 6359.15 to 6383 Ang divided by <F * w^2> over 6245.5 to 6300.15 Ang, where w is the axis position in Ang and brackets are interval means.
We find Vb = 1.16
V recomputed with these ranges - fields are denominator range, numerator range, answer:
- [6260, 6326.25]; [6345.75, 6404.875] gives 1.09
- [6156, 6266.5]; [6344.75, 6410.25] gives 1.06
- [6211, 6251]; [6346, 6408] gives 1.04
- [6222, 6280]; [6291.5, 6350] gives 1.02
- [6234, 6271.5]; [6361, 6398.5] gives 1.15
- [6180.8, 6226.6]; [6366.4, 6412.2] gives 1.06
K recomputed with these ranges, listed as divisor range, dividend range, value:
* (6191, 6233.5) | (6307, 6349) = 0.95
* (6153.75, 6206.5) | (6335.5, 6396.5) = 1.02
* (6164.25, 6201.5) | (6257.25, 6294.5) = 0.92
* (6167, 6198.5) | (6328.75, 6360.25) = 0.98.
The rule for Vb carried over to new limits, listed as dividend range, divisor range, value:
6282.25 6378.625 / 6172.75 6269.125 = 1.02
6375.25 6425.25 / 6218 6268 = 1.06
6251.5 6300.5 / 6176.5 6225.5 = 0.96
